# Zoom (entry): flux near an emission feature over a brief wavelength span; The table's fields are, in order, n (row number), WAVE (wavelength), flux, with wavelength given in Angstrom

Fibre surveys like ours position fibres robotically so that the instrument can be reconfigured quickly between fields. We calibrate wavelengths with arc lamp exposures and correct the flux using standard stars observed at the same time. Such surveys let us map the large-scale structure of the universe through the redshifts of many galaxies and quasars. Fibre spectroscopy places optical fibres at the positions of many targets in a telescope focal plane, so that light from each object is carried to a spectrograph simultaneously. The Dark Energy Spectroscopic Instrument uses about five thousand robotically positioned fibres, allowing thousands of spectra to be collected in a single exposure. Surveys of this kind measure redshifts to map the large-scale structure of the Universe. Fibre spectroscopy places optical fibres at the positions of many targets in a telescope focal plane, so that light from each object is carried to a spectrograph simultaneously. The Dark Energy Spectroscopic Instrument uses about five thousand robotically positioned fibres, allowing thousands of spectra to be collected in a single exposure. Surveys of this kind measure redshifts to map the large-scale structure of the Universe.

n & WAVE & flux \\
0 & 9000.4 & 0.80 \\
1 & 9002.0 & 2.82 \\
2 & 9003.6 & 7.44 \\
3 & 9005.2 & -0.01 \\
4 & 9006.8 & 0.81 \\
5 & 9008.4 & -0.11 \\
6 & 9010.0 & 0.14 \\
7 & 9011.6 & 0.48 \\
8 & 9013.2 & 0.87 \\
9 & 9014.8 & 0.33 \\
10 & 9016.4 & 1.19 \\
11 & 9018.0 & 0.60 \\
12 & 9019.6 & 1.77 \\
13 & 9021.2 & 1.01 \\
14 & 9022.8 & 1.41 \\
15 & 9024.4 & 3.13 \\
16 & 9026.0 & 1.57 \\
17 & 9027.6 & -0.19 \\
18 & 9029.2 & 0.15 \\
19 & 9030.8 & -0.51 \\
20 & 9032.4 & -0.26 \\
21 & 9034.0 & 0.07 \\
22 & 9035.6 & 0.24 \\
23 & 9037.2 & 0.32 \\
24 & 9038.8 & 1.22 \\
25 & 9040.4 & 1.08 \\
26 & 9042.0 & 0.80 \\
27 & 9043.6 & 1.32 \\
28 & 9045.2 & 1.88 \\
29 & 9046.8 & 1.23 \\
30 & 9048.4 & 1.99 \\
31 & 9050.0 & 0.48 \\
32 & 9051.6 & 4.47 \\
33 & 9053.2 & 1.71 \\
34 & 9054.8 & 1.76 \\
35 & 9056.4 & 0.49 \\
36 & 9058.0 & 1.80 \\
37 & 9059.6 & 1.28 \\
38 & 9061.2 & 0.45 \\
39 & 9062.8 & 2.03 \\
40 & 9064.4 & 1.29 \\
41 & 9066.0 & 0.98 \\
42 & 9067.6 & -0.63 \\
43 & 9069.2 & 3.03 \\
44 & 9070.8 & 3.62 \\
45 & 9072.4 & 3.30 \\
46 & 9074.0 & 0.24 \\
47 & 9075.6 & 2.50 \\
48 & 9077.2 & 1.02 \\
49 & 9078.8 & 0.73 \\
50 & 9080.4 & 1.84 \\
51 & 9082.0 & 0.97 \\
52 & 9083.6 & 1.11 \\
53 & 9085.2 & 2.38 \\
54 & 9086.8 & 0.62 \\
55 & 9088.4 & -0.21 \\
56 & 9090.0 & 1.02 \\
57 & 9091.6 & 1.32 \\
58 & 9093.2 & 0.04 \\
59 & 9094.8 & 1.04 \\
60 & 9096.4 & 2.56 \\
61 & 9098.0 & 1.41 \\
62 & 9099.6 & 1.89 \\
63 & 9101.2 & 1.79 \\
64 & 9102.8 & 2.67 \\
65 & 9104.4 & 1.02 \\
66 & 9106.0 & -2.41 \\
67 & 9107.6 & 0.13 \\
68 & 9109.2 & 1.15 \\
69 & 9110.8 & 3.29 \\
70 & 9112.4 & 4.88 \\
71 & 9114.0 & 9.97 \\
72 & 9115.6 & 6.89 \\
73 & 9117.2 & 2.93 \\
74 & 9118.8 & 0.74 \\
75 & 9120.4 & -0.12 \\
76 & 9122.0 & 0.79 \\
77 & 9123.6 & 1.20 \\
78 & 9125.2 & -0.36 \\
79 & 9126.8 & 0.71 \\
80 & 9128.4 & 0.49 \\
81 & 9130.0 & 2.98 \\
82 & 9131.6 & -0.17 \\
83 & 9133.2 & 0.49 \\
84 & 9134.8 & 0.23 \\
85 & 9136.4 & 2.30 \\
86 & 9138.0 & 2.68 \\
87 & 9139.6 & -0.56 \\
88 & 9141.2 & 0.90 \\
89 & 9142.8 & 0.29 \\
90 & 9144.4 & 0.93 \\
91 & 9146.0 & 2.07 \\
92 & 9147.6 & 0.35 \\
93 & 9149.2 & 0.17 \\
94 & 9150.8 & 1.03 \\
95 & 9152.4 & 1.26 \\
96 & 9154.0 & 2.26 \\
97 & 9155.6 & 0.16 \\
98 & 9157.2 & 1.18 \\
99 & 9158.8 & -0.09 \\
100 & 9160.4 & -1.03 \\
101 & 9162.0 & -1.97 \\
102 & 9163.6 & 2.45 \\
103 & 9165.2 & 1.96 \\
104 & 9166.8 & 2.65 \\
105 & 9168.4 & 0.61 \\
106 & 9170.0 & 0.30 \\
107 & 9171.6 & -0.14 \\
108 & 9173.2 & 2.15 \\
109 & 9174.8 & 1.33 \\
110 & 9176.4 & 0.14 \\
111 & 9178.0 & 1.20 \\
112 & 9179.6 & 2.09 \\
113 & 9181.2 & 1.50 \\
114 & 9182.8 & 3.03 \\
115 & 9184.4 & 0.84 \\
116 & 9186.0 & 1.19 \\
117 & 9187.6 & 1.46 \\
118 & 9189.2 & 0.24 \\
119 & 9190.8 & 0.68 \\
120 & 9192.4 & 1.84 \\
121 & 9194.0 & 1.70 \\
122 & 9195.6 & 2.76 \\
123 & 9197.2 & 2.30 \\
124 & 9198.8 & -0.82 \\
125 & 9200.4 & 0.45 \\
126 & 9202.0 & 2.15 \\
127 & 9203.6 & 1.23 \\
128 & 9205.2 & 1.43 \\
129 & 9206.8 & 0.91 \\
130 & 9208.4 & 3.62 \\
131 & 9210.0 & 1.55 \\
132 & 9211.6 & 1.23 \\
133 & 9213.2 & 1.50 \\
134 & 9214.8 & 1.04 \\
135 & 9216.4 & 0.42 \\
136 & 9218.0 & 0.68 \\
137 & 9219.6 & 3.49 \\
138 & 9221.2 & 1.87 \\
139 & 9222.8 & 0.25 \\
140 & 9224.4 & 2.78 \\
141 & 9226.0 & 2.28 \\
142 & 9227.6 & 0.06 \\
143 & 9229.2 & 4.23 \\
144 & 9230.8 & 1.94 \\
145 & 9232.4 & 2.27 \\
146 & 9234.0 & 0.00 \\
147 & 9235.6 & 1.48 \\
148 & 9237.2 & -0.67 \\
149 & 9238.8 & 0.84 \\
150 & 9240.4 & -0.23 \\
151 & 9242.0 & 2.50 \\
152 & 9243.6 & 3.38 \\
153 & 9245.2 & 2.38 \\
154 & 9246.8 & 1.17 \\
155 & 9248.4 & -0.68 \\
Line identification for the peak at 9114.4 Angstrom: Hbeta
